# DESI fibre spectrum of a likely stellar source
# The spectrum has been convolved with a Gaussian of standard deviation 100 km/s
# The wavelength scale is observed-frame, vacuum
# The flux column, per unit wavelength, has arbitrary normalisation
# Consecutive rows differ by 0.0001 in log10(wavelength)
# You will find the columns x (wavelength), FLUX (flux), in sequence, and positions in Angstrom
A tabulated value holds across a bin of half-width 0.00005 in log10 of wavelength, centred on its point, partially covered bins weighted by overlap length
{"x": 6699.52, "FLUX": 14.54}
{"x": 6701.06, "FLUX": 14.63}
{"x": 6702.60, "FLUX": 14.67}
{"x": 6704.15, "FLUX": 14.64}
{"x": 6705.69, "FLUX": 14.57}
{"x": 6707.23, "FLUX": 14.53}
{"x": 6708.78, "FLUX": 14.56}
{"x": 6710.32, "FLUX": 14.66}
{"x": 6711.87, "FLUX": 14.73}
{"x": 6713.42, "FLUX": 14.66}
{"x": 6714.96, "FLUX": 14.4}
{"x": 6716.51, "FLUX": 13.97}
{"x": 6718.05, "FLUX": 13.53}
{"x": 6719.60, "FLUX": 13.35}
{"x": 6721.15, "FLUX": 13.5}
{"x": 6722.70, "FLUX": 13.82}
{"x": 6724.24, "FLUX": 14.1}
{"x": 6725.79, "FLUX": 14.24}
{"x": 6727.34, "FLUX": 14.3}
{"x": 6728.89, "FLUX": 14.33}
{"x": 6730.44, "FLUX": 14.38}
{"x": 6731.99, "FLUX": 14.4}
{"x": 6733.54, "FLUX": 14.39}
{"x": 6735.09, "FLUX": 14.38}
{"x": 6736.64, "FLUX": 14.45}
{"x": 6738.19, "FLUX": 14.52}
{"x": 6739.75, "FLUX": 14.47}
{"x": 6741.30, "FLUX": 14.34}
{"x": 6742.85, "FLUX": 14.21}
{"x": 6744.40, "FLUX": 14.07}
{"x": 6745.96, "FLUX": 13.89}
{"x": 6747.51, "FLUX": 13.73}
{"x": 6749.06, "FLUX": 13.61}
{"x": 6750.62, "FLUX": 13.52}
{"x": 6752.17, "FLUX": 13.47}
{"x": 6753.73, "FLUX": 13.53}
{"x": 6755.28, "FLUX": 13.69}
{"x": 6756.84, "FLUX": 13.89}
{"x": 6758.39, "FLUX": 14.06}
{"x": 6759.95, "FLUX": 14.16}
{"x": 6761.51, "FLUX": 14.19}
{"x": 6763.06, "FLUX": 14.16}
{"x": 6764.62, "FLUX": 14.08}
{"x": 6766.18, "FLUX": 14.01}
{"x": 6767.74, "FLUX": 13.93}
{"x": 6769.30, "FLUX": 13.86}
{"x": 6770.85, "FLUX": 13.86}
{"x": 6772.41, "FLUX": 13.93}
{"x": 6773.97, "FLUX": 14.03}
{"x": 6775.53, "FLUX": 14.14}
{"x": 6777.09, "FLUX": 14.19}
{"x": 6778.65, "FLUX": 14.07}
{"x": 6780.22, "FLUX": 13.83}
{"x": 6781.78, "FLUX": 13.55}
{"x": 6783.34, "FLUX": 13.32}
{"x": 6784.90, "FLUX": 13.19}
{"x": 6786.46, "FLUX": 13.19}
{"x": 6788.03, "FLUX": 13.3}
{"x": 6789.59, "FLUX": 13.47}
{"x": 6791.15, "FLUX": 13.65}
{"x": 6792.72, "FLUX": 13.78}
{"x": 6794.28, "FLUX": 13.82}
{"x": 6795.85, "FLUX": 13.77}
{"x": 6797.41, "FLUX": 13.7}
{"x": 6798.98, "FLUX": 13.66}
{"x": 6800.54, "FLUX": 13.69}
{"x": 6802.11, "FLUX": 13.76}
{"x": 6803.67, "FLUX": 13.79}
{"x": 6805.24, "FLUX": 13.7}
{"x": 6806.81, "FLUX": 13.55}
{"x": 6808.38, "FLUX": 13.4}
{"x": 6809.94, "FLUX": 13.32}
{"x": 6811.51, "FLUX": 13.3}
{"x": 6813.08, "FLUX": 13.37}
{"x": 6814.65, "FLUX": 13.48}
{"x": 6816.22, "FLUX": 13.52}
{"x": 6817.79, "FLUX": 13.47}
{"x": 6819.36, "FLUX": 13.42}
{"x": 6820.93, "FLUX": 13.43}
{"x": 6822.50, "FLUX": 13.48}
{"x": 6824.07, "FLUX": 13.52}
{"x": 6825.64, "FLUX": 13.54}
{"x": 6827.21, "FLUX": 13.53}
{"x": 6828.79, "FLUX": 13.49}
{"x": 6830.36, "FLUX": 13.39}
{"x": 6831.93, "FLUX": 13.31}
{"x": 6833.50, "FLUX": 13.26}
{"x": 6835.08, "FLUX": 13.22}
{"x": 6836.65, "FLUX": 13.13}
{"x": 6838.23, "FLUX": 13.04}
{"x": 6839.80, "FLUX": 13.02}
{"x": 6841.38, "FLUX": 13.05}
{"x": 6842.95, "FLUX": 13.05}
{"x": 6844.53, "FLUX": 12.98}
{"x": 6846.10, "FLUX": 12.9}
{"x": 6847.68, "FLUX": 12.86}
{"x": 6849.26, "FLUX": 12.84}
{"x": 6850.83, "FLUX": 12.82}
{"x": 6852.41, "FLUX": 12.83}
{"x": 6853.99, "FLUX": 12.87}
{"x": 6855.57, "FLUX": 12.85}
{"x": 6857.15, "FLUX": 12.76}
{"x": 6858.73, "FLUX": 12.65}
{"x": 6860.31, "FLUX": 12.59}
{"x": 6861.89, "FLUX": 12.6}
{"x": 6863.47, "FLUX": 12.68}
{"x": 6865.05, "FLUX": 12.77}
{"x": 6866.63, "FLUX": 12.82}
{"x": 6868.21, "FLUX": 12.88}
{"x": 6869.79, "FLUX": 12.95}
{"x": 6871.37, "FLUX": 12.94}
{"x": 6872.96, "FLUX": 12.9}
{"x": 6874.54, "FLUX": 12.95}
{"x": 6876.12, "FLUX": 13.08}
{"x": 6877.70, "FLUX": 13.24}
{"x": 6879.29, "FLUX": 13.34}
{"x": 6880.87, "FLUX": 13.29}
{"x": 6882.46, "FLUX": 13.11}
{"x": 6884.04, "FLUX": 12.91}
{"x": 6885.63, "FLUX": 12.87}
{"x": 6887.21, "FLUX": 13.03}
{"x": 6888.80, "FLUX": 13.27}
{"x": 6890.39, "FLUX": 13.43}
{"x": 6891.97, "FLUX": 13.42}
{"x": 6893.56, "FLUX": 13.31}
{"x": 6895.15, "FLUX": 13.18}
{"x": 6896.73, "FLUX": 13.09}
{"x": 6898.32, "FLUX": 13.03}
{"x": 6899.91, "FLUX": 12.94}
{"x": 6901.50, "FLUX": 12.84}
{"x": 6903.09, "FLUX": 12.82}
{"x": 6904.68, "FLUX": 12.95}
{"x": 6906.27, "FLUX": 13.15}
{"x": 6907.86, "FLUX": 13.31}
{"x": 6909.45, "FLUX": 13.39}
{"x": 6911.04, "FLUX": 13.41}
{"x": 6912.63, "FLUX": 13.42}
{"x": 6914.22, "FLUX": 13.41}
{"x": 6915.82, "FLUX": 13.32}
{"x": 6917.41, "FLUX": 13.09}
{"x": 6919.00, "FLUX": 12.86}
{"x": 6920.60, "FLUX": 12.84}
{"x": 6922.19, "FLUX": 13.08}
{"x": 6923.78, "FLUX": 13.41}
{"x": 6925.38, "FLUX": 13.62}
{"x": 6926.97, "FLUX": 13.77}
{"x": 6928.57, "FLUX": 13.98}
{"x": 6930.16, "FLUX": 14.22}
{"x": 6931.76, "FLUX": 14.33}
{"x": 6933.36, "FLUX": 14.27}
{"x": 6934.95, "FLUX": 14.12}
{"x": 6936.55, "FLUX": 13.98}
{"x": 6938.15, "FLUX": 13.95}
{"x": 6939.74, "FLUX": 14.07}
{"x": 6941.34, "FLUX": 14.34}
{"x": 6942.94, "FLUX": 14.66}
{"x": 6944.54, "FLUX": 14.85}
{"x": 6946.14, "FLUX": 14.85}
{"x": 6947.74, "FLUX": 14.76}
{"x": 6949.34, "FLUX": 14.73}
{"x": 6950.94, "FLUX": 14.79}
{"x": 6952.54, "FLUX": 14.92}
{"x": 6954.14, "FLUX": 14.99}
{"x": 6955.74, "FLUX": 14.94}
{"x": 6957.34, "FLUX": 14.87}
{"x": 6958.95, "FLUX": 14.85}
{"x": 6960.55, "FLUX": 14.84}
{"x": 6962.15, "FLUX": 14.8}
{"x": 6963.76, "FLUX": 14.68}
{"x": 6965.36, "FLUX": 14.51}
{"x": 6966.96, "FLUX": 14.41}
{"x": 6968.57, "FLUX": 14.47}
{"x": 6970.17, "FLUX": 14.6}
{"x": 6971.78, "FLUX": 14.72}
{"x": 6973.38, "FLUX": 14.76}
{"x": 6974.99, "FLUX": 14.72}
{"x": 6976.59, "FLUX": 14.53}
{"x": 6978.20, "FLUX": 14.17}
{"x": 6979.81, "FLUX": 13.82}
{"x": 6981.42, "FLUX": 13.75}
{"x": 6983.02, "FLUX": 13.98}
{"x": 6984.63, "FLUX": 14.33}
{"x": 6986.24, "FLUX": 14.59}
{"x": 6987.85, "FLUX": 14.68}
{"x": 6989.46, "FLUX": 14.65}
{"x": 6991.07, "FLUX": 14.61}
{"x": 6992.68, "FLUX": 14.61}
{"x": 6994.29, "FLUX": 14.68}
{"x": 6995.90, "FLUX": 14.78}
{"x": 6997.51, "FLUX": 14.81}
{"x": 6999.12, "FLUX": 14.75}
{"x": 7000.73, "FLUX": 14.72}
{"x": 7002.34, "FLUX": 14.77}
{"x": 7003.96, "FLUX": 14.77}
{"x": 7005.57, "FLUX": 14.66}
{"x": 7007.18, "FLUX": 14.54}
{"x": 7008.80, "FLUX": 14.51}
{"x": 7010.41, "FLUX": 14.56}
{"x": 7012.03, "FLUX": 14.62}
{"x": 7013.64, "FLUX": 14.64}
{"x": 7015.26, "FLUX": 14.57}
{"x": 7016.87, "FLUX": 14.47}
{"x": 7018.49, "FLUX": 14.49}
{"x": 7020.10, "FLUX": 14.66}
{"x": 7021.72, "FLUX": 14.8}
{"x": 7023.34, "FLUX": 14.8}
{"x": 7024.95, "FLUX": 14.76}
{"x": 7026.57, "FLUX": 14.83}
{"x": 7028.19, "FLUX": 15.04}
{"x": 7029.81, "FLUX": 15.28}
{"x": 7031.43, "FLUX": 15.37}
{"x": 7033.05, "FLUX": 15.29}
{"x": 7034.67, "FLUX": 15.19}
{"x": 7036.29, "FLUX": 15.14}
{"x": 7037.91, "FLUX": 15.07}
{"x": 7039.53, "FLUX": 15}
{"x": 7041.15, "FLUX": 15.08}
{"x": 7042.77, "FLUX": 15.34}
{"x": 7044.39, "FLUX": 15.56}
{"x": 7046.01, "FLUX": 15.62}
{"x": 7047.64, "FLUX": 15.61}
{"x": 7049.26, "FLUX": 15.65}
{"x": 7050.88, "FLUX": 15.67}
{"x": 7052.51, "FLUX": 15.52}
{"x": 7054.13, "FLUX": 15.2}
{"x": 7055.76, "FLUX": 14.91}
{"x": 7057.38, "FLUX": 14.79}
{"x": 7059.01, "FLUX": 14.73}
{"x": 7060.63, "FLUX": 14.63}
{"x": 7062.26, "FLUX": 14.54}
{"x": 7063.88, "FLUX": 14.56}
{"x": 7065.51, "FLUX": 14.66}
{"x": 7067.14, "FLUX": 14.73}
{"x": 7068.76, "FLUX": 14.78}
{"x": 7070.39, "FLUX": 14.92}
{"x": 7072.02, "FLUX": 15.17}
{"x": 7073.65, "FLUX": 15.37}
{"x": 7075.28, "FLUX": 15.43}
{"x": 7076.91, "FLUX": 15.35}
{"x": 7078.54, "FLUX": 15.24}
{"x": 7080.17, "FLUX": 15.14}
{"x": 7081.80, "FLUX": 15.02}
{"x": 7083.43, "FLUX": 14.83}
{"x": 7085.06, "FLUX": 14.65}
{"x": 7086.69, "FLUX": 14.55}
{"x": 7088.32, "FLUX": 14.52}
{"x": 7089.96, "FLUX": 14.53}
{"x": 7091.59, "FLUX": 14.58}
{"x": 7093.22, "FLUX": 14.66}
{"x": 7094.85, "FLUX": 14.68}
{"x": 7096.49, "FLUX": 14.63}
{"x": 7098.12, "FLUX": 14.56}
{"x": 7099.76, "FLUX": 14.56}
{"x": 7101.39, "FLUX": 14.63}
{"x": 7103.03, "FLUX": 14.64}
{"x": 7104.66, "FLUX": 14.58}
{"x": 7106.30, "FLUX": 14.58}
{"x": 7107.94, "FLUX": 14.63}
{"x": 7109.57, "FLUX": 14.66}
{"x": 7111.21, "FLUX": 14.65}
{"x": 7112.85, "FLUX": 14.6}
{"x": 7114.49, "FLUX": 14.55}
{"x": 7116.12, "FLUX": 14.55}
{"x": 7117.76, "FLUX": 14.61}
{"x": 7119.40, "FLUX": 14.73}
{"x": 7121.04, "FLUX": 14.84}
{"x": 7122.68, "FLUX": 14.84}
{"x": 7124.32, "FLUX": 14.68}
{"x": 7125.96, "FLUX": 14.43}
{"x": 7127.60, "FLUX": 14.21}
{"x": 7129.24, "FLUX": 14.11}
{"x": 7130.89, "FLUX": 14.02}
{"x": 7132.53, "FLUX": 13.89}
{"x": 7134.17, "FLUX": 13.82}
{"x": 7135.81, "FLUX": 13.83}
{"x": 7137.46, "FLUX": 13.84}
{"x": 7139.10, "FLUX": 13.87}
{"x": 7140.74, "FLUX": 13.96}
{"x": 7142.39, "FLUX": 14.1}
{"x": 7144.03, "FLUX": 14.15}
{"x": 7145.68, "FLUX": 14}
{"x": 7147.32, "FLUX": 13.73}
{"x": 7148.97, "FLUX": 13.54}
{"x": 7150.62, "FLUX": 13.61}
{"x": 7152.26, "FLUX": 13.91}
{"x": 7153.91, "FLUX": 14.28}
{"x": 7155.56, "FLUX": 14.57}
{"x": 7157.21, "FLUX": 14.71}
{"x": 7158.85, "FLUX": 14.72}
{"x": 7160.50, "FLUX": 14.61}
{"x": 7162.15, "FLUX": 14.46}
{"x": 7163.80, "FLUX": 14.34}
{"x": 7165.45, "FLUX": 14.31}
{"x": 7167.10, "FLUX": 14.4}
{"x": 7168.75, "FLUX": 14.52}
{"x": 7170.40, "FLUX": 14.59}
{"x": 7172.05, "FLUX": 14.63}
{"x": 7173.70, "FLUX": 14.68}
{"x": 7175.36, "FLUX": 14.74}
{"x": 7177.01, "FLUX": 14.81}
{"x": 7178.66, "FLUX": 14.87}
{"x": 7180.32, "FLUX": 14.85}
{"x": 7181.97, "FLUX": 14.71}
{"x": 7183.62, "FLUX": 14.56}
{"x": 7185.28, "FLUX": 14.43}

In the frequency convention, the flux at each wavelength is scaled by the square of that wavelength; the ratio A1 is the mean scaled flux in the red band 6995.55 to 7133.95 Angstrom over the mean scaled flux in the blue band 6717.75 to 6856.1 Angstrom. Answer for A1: 1.18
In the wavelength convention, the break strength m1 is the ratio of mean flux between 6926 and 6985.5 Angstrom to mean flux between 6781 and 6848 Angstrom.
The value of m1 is 1.08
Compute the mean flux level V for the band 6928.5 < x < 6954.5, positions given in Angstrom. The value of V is 14.5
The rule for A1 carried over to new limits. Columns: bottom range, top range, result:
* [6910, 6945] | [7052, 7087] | 1.13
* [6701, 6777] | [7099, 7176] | 1.14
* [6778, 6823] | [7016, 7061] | 1.19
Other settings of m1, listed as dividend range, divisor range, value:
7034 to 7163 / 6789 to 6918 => 1.11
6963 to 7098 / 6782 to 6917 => 1.12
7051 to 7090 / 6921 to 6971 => 1.04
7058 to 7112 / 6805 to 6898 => 1.12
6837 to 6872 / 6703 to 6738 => 0.90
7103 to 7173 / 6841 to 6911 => 1.10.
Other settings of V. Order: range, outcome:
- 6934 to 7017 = 14.6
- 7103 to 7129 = 14.6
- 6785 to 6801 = 13.6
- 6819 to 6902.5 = 13.1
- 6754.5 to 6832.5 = 13.7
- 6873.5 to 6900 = 13.2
